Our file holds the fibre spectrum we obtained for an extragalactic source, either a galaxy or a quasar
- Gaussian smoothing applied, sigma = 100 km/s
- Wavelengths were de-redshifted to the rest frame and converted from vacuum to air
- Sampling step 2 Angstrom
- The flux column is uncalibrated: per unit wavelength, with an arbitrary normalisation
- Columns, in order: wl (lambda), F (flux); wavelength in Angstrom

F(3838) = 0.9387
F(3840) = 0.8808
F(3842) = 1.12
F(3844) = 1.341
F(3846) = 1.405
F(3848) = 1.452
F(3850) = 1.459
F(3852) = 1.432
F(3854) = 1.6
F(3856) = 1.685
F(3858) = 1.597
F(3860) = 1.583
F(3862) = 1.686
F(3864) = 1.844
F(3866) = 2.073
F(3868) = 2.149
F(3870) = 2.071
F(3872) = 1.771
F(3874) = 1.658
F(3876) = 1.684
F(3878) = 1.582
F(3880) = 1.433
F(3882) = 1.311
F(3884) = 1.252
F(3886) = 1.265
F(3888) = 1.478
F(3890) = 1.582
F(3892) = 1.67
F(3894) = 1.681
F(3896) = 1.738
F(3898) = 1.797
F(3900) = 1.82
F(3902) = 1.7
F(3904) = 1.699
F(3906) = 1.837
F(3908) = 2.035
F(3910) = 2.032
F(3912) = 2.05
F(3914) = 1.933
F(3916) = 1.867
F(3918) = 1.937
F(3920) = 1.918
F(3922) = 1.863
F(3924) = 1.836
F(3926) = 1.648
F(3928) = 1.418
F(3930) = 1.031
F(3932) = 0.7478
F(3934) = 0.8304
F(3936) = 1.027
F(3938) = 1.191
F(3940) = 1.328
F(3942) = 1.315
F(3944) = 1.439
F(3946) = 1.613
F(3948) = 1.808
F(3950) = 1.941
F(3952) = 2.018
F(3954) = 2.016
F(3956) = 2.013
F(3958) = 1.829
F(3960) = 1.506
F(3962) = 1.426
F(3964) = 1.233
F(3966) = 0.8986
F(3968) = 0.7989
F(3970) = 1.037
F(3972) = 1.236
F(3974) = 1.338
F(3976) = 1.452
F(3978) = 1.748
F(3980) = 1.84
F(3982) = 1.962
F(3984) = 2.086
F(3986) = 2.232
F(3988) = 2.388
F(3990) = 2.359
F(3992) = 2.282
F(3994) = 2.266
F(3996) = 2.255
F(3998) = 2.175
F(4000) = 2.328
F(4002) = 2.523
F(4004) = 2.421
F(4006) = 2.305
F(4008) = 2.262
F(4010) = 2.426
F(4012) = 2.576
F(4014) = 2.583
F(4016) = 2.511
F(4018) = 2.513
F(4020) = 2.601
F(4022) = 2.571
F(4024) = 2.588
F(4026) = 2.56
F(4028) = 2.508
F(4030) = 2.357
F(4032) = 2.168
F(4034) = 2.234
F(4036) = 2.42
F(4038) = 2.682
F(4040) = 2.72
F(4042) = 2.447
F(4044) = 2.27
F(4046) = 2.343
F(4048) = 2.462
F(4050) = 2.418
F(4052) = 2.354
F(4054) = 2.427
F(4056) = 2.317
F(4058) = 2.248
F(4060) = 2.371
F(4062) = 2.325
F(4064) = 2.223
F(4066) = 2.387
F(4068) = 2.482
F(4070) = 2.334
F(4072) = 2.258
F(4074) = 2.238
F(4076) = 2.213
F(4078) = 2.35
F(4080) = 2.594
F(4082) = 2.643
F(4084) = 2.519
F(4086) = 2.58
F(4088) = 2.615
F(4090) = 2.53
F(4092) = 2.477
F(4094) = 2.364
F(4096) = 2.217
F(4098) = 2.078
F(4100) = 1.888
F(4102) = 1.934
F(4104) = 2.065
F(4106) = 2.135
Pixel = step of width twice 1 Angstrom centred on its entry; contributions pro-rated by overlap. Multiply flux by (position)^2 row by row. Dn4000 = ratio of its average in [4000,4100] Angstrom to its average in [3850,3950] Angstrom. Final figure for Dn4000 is 1.60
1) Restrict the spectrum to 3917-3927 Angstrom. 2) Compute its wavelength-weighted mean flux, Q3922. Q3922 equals 1.84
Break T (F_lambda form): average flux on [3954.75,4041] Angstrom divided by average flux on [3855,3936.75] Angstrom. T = 1.27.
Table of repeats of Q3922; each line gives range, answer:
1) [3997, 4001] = 2.25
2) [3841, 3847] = 1.29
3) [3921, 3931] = 1.56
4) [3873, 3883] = 1.53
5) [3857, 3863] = 1.62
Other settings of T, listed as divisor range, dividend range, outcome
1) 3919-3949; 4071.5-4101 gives 1.69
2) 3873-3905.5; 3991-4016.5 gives 1.50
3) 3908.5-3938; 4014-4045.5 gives 1.57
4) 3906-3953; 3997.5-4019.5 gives 1.51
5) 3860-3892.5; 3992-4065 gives 1.46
